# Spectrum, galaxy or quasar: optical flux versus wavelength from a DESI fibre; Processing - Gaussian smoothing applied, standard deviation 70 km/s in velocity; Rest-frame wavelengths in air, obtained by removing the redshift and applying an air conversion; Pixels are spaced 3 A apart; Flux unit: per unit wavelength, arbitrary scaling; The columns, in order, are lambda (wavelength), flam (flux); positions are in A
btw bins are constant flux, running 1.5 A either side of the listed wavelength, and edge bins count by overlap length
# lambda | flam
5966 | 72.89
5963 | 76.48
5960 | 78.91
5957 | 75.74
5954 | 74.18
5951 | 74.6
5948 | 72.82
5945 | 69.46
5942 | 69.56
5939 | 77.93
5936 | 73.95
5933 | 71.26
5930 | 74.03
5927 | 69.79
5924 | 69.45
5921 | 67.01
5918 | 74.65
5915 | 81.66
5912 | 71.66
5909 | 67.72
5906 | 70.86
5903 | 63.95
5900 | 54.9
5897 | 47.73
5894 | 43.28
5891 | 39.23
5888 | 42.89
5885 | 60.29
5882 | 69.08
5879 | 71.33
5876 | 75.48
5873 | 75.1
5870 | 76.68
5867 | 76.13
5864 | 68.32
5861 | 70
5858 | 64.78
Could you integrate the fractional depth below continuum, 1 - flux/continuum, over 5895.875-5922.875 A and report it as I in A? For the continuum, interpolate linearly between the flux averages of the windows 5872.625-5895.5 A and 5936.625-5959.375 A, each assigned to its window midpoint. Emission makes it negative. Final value -0.9 A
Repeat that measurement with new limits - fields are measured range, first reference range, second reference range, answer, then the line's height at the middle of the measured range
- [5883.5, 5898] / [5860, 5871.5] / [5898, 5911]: 4.4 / 67.2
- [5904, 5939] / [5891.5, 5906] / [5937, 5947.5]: -5.0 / 63.4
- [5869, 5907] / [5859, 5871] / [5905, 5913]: 5.7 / 71.1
